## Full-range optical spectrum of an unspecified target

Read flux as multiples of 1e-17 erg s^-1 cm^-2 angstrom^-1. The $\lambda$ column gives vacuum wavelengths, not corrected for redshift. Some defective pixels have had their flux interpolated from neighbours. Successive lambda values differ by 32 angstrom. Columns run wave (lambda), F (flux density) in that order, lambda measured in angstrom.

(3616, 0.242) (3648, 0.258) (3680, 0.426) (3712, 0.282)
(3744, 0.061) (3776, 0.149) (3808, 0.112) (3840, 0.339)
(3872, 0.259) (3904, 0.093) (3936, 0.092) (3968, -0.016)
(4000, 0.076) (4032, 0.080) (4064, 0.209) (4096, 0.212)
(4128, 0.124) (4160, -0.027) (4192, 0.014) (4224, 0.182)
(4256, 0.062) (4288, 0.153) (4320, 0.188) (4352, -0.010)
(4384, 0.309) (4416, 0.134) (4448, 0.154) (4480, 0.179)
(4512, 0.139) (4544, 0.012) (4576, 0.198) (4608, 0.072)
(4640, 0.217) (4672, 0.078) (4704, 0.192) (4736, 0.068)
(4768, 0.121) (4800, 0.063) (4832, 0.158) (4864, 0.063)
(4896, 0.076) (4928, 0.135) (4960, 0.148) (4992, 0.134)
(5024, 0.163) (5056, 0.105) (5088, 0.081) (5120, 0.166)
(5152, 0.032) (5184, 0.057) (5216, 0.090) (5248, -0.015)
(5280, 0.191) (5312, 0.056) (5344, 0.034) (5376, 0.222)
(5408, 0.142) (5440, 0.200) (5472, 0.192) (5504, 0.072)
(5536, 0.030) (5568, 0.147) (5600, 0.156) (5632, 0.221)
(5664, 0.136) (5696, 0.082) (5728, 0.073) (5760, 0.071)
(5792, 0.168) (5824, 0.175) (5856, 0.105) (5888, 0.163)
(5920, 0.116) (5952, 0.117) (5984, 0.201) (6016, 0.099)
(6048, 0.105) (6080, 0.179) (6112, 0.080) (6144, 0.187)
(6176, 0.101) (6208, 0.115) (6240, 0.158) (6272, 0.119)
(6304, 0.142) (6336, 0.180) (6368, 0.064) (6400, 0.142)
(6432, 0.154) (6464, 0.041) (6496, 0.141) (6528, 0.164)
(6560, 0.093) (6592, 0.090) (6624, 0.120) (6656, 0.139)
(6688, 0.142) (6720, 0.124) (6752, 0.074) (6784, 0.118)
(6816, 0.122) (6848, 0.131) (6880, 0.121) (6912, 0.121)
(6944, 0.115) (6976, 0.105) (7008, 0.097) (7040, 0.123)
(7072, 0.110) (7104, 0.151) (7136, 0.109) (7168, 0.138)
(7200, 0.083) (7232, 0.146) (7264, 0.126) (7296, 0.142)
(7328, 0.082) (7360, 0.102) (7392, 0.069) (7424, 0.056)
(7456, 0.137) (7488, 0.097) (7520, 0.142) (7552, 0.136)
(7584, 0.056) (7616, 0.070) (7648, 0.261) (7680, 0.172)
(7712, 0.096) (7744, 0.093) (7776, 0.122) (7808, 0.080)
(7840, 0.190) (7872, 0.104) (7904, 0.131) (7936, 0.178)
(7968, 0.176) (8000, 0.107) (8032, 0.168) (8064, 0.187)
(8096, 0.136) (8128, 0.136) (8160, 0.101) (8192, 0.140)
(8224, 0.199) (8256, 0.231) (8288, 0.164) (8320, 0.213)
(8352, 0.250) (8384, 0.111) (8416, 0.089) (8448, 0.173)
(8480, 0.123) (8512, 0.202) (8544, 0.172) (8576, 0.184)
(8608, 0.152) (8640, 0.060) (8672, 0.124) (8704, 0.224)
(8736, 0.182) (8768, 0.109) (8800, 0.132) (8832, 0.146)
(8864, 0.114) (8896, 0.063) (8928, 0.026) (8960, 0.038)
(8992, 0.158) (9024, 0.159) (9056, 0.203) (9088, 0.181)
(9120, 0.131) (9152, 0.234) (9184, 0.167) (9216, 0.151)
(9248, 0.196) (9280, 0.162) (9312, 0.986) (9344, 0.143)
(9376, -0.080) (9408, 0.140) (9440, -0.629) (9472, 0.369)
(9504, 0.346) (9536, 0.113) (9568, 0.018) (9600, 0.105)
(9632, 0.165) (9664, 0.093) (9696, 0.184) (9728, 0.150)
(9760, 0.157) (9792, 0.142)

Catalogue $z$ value 1.05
